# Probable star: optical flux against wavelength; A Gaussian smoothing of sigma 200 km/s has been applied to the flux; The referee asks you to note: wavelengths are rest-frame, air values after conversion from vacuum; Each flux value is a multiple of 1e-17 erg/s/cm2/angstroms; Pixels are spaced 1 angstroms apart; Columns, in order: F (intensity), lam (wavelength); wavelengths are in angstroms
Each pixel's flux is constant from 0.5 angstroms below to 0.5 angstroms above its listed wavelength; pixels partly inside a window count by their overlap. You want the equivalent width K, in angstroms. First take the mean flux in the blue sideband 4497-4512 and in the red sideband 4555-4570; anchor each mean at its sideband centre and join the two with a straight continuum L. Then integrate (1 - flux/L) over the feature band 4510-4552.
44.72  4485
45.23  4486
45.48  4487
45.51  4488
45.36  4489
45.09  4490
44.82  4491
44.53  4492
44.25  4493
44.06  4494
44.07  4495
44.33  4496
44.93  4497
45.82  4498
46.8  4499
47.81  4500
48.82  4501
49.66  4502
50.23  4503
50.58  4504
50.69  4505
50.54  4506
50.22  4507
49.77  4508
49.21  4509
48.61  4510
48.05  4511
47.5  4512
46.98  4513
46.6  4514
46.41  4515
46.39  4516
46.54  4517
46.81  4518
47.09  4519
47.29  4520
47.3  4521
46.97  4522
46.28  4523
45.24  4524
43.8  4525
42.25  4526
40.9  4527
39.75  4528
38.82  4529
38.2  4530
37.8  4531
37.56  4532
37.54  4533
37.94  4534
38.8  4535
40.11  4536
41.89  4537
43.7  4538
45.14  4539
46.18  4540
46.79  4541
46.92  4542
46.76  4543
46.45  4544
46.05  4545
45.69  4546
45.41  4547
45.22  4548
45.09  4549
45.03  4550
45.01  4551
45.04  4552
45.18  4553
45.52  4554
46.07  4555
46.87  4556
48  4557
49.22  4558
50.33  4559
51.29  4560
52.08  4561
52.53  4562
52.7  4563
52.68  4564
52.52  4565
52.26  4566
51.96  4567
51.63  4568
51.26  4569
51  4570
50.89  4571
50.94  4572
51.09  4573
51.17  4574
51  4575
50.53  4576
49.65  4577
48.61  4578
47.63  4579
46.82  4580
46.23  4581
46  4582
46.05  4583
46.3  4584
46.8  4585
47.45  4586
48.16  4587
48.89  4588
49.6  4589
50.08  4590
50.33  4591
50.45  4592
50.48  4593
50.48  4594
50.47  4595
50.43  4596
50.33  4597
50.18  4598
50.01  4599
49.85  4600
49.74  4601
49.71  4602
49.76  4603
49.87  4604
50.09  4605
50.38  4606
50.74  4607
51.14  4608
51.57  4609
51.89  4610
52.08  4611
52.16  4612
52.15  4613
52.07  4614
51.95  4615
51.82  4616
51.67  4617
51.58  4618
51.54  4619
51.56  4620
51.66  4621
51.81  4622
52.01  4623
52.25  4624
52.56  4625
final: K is 4.7 angstroms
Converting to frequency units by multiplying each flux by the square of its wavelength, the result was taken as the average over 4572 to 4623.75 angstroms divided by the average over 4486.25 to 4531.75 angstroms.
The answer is 1.1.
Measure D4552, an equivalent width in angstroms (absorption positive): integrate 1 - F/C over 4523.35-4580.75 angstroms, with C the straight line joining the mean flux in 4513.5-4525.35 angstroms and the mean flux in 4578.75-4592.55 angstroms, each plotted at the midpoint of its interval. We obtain 0.9 angstroms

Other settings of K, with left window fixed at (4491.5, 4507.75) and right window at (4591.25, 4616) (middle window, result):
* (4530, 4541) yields 1.7 angstroms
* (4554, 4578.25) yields -0.5 angstroms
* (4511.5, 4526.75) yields 0.6 angstroms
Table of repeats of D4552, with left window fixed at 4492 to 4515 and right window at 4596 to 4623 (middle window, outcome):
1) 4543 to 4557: 0.97 angstroms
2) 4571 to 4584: 0.32 angstroms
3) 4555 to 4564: -0.15 angstroms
